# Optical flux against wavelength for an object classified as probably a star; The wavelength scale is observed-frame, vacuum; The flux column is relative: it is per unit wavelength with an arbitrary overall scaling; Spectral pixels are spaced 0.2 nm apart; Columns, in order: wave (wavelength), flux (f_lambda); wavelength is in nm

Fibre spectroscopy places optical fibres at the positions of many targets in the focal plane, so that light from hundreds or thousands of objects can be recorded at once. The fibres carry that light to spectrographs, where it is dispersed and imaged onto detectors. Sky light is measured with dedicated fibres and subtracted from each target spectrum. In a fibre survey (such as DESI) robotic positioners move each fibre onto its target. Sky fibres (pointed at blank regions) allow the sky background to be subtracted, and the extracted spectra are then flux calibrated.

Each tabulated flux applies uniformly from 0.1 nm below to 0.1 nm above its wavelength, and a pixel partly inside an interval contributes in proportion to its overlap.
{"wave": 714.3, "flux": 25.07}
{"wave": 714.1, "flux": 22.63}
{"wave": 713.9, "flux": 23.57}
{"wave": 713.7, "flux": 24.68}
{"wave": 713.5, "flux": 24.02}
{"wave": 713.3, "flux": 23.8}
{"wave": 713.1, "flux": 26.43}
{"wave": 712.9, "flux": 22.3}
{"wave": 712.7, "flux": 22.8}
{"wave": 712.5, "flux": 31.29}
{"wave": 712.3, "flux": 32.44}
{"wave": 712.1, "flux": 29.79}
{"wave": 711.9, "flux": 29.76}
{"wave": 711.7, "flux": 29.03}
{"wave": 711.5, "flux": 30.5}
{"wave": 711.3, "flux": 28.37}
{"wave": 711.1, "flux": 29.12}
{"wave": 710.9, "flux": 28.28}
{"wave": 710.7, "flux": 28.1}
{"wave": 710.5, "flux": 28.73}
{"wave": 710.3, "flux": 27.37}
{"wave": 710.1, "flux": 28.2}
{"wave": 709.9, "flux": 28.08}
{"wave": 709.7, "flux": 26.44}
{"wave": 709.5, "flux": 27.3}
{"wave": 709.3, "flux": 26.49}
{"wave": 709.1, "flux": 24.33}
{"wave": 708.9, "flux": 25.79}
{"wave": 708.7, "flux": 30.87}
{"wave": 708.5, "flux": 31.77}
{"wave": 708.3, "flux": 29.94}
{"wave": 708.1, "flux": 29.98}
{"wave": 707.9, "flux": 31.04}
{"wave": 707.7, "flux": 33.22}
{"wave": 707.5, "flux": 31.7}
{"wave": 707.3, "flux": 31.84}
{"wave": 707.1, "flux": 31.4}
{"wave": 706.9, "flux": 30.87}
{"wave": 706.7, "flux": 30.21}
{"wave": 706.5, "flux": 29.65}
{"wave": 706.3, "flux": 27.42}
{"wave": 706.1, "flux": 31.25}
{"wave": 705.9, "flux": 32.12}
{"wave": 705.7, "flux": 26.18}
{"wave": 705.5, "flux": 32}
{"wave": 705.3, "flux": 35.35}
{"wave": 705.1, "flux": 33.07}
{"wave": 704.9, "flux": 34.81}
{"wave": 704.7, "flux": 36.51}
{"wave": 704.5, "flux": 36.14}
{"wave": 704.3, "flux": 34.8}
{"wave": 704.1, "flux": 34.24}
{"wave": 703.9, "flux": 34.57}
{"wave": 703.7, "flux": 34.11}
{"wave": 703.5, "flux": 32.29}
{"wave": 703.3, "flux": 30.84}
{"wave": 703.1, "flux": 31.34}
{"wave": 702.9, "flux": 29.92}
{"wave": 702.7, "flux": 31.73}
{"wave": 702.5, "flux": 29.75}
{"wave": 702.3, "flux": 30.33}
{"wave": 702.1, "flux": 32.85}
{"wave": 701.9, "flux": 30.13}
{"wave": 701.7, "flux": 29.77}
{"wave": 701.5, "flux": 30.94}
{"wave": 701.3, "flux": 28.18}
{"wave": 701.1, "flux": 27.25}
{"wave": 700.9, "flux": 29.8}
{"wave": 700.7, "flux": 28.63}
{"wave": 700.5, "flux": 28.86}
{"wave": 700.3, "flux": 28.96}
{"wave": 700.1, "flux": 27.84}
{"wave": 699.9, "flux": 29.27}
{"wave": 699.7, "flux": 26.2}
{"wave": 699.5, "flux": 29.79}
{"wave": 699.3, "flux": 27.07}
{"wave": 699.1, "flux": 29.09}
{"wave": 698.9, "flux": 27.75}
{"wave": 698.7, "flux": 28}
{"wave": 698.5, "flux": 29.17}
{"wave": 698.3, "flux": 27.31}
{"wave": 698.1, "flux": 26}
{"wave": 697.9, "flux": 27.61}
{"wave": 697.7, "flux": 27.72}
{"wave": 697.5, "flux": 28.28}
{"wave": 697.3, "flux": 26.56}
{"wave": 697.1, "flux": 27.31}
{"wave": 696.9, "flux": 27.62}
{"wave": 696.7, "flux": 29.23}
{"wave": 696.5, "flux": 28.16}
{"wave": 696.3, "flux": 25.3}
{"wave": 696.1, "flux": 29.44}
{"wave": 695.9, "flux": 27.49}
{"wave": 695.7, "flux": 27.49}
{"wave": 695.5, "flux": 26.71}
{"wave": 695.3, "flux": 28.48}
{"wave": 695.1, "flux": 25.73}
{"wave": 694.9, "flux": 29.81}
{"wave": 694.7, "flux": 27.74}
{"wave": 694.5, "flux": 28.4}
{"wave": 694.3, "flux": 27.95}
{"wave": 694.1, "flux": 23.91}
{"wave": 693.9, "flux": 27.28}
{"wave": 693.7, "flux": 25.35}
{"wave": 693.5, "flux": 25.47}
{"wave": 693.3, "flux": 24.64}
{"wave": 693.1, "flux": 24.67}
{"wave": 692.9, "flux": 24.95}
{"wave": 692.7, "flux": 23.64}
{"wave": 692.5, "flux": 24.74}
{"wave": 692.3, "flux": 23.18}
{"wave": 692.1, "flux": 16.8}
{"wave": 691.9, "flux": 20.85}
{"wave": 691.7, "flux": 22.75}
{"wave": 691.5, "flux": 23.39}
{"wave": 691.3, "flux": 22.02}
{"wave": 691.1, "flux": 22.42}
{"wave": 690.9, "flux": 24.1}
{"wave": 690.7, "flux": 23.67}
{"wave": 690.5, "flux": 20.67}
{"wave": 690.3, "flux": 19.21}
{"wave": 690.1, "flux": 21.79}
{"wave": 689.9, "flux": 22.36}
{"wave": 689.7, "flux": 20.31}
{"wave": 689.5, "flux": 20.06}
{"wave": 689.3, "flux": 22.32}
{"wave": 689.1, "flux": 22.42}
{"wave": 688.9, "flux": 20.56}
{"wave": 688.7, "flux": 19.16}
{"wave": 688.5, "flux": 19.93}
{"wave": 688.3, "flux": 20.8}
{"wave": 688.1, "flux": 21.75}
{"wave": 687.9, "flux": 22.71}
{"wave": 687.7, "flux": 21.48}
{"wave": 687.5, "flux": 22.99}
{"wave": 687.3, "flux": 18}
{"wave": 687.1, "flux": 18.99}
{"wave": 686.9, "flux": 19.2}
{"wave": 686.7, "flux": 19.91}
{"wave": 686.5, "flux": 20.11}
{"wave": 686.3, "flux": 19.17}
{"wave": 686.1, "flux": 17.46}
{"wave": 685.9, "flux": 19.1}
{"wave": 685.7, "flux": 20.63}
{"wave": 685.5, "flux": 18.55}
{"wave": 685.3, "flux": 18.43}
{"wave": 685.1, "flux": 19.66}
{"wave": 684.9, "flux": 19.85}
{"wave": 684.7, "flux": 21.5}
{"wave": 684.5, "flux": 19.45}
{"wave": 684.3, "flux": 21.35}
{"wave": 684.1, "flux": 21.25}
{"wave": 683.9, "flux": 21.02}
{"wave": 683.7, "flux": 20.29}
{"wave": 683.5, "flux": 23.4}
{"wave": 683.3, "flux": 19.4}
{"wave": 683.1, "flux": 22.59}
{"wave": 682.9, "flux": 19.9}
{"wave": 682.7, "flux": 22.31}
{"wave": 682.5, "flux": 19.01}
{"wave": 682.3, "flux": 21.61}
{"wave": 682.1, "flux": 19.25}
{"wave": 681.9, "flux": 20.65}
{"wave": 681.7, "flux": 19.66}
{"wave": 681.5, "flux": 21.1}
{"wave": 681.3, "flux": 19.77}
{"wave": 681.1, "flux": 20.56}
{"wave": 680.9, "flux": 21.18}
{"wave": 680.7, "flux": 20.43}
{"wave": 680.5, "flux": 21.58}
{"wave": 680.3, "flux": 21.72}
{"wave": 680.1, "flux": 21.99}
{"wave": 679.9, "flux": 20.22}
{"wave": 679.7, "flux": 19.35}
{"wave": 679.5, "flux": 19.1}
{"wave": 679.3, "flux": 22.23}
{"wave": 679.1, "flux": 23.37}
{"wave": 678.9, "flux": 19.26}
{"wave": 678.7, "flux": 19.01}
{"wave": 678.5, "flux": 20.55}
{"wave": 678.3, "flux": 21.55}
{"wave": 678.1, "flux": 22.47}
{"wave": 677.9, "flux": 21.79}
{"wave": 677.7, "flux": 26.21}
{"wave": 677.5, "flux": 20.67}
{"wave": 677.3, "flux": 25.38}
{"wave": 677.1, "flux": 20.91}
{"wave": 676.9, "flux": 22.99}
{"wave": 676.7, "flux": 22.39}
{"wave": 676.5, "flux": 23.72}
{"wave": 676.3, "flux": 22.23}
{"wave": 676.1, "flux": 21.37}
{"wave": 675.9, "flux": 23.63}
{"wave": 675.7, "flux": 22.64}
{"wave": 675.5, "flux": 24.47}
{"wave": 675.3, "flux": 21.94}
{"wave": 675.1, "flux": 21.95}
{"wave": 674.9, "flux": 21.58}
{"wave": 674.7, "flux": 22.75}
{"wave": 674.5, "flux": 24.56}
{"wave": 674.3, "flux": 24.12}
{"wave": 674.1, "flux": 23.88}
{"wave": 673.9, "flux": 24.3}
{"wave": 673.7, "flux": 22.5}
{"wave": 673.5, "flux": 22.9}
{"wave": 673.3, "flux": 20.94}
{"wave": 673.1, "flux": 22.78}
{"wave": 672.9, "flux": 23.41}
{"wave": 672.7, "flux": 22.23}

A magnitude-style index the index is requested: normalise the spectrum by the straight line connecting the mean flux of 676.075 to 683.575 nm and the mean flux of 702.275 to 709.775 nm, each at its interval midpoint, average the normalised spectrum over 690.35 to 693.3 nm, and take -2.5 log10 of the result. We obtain 0.14 mag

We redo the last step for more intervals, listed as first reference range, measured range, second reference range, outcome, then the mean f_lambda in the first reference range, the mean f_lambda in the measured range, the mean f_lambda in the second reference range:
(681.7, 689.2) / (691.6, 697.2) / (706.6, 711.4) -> -0.09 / 20.4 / 25.9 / 29.1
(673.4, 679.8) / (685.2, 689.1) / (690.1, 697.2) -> 0.20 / 22.4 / 20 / 25.1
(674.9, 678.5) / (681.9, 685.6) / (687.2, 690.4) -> 0.06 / 22.6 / 20.5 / 21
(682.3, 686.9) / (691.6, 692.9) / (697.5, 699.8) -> 0.10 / 20.2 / 22.2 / 27.8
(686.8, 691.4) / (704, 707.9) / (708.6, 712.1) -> -0.21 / 21.2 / 32.2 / 28.1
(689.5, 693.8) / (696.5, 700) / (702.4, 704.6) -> 0.01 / 22.7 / 27.9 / 32.7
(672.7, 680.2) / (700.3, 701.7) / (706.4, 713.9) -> -0.09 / 22.3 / 29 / 28.5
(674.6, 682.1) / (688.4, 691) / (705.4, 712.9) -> 0.15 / 21.7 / 21.3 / 29.2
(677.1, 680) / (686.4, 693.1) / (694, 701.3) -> 0.17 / 21.5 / 21.5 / 27.8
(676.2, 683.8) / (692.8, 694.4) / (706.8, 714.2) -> -0.05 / 21.3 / 25.5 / 28.2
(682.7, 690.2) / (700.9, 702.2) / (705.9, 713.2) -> -0.15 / 20.5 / 29.8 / 29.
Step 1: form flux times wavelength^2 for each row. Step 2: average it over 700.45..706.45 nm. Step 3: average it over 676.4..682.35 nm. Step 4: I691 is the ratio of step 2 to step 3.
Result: 1.58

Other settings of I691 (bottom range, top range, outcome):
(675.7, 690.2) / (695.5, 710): 1.51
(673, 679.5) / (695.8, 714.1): 1.41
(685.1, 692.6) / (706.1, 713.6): 1.46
